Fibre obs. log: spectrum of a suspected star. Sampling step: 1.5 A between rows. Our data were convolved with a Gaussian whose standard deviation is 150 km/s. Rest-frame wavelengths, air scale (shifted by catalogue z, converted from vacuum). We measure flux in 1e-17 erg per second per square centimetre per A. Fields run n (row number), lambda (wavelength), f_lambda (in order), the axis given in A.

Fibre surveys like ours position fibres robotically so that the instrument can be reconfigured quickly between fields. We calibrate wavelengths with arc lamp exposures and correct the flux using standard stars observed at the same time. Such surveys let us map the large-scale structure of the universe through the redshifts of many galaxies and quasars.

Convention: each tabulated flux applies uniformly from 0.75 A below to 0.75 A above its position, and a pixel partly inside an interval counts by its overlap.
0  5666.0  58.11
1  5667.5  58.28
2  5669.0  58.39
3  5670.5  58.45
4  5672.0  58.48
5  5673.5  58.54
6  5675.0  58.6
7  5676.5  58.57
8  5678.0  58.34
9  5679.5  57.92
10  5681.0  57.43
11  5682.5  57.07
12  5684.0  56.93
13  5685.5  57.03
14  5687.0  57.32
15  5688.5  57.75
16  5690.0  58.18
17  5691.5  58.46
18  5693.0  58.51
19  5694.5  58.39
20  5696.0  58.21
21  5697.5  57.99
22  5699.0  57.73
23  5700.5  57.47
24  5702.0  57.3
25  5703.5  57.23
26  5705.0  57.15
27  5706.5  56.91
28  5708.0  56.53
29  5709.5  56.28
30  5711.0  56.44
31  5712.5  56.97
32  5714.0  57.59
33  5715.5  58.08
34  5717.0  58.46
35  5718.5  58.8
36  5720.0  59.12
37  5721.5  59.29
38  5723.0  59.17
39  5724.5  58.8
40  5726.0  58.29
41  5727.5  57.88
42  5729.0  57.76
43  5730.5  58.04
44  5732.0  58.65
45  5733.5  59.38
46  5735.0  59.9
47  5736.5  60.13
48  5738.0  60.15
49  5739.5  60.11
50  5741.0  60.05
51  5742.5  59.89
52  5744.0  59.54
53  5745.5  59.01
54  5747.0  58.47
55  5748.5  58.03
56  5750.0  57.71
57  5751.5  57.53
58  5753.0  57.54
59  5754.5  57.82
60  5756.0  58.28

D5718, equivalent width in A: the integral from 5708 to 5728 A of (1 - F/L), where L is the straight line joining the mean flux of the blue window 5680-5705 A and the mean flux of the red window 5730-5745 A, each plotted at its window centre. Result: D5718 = 0.2 A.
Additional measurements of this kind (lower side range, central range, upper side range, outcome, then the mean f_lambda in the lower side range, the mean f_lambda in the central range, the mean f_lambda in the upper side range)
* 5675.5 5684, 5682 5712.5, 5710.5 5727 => 0.31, 57.8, 57.4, 58.3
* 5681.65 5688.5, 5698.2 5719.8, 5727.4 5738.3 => 0.26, 57.2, 57.4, 59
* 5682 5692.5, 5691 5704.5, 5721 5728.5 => -0.01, 57.6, 57.9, 58.6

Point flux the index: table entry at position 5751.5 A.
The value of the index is 57.53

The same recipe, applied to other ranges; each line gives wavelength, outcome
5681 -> 57.43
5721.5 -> 59.29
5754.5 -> 57.82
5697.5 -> 57.99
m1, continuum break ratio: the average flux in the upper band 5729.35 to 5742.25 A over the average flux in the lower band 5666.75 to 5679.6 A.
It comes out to 1.02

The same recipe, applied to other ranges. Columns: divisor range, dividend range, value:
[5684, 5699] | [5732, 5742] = 1.03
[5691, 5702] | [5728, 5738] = 1.02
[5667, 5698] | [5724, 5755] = 1.01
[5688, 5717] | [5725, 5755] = 1.02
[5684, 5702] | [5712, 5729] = 1.01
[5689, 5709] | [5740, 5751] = 1.02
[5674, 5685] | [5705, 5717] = 0.99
